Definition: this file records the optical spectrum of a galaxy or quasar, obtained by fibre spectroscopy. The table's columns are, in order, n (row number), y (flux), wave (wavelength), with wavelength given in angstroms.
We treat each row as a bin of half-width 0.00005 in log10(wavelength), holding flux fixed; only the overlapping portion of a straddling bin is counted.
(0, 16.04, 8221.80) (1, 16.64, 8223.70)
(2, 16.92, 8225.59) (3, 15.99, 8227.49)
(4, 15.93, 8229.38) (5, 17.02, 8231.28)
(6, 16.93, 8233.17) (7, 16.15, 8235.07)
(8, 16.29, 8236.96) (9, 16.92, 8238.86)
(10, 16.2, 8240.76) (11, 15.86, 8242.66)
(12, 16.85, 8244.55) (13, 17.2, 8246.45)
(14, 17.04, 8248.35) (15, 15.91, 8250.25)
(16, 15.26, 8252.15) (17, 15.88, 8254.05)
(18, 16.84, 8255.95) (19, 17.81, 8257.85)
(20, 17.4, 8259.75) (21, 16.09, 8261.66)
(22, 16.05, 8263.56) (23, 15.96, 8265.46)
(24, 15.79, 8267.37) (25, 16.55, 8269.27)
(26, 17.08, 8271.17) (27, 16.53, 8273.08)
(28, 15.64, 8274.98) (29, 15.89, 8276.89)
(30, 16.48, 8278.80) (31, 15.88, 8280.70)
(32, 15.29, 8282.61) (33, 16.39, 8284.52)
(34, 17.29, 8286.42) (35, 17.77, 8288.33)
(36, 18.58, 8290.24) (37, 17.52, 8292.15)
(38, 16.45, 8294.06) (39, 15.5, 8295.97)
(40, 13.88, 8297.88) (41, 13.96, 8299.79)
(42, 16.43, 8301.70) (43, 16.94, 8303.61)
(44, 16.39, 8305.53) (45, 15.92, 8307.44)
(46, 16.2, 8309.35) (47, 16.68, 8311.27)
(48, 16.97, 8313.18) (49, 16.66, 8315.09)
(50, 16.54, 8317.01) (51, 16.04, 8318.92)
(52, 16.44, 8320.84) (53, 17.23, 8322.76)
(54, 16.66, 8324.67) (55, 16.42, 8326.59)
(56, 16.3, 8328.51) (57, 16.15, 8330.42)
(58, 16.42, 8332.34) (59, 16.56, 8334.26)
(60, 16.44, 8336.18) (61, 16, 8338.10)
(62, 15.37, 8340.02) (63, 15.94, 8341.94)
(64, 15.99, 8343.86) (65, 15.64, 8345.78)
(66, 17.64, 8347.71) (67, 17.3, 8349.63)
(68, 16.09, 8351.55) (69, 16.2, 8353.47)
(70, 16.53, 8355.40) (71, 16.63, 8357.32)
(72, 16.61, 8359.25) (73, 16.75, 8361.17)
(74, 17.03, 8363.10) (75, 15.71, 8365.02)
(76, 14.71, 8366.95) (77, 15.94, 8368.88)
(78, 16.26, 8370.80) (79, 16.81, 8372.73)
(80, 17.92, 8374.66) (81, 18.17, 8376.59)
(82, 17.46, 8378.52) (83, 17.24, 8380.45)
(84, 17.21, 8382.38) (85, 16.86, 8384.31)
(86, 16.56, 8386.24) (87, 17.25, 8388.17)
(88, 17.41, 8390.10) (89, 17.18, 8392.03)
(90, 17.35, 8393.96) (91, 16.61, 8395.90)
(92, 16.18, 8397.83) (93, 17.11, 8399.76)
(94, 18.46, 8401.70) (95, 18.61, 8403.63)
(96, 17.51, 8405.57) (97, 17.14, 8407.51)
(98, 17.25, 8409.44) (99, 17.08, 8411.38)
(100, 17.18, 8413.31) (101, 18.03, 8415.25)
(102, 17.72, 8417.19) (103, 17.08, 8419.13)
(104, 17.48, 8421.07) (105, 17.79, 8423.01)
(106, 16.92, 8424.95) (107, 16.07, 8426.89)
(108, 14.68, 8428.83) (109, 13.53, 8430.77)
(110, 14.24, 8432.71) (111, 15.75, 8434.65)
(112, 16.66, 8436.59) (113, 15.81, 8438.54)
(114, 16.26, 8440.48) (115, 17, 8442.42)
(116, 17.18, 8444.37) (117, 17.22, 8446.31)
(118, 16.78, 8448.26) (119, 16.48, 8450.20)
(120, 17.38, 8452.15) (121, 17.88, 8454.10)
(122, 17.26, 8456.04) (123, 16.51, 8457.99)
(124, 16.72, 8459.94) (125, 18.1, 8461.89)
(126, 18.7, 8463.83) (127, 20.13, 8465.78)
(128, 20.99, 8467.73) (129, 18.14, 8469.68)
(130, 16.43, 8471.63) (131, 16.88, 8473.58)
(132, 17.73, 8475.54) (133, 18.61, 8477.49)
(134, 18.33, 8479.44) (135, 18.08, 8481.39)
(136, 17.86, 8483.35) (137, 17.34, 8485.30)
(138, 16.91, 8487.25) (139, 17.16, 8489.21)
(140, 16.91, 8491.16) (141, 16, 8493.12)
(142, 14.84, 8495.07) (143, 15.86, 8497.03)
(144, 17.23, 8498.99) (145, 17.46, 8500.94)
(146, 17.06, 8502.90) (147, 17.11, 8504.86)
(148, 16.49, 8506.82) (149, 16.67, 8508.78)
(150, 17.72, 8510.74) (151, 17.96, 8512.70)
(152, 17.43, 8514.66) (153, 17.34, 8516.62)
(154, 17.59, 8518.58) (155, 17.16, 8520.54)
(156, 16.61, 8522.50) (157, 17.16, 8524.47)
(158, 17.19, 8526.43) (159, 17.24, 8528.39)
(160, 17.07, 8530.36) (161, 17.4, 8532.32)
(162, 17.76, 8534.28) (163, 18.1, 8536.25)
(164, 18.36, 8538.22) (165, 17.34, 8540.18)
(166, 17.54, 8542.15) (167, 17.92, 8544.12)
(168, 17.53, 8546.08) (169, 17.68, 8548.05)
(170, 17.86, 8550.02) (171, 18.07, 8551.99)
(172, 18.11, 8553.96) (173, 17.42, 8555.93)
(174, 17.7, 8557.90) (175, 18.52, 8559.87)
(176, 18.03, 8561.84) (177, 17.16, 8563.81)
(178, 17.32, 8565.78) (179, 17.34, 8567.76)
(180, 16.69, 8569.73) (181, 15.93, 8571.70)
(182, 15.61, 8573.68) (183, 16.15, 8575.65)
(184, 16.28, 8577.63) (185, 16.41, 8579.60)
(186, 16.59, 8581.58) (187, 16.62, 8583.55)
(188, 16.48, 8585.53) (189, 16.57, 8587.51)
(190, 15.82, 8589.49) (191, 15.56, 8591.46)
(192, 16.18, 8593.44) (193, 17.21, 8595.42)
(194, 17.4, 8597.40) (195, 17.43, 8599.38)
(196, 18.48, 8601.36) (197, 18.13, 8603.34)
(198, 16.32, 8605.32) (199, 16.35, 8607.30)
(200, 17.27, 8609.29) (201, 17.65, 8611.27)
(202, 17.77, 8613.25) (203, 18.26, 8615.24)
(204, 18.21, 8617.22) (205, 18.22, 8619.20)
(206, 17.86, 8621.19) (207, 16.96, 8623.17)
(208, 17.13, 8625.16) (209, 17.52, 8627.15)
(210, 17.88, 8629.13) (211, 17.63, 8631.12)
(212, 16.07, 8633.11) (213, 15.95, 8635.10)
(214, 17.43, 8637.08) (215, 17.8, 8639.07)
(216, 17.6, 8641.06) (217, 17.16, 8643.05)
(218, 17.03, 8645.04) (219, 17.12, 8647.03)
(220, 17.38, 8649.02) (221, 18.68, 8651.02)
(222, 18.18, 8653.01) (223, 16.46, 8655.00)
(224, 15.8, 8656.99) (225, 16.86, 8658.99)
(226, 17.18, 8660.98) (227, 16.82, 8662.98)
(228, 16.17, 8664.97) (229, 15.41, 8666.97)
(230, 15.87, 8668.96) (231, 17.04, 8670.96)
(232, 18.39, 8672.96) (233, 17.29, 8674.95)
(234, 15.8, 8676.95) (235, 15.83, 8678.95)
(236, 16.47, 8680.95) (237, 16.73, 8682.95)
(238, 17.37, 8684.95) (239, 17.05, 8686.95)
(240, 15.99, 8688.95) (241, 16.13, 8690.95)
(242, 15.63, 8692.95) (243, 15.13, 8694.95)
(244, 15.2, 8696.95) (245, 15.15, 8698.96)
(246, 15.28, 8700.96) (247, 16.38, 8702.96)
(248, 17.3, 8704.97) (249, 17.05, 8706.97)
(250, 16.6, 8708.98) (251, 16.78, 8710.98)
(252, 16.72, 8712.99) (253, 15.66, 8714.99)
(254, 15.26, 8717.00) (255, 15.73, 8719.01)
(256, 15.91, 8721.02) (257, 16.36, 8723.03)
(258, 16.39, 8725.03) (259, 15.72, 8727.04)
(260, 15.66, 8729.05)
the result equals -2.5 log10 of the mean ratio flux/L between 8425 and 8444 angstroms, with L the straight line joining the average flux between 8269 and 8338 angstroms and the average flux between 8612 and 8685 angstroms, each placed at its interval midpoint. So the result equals 0.07 mag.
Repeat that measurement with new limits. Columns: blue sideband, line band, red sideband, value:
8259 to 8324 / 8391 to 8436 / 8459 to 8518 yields 0.01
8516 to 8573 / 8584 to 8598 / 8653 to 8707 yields 0.04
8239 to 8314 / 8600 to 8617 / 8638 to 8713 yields -0.06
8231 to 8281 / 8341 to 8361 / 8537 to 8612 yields 0.01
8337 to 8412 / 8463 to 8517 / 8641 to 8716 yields -0.05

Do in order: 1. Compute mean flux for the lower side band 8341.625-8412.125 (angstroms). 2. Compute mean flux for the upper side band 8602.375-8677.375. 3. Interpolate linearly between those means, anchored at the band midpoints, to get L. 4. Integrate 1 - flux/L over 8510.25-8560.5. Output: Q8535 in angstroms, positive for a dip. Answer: -1.6 angstroms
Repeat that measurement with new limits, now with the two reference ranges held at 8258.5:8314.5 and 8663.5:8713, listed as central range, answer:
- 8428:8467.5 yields -1.11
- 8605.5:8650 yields -2.75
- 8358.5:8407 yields -1.96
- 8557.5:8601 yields -1.17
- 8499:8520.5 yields -1.23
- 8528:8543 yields -1.17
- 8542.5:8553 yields -0.93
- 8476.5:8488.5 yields -1.10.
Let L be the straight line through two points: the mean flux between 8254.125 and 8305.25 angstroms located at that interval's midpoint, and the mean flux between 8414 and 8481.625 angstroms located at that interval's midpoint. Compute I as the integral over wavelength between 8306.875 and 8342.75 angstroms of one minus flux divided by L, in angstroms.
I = 0.5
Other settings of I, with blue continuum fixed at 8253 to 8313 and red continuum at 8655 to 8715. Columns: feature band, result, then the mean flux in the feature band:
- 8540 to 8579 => -2.20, 17.3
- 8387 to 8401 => -0.57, 17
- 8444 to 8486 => -3.59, 17.8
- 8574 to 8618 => -1.50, 16.9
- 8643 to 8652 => -0.62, 17.5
